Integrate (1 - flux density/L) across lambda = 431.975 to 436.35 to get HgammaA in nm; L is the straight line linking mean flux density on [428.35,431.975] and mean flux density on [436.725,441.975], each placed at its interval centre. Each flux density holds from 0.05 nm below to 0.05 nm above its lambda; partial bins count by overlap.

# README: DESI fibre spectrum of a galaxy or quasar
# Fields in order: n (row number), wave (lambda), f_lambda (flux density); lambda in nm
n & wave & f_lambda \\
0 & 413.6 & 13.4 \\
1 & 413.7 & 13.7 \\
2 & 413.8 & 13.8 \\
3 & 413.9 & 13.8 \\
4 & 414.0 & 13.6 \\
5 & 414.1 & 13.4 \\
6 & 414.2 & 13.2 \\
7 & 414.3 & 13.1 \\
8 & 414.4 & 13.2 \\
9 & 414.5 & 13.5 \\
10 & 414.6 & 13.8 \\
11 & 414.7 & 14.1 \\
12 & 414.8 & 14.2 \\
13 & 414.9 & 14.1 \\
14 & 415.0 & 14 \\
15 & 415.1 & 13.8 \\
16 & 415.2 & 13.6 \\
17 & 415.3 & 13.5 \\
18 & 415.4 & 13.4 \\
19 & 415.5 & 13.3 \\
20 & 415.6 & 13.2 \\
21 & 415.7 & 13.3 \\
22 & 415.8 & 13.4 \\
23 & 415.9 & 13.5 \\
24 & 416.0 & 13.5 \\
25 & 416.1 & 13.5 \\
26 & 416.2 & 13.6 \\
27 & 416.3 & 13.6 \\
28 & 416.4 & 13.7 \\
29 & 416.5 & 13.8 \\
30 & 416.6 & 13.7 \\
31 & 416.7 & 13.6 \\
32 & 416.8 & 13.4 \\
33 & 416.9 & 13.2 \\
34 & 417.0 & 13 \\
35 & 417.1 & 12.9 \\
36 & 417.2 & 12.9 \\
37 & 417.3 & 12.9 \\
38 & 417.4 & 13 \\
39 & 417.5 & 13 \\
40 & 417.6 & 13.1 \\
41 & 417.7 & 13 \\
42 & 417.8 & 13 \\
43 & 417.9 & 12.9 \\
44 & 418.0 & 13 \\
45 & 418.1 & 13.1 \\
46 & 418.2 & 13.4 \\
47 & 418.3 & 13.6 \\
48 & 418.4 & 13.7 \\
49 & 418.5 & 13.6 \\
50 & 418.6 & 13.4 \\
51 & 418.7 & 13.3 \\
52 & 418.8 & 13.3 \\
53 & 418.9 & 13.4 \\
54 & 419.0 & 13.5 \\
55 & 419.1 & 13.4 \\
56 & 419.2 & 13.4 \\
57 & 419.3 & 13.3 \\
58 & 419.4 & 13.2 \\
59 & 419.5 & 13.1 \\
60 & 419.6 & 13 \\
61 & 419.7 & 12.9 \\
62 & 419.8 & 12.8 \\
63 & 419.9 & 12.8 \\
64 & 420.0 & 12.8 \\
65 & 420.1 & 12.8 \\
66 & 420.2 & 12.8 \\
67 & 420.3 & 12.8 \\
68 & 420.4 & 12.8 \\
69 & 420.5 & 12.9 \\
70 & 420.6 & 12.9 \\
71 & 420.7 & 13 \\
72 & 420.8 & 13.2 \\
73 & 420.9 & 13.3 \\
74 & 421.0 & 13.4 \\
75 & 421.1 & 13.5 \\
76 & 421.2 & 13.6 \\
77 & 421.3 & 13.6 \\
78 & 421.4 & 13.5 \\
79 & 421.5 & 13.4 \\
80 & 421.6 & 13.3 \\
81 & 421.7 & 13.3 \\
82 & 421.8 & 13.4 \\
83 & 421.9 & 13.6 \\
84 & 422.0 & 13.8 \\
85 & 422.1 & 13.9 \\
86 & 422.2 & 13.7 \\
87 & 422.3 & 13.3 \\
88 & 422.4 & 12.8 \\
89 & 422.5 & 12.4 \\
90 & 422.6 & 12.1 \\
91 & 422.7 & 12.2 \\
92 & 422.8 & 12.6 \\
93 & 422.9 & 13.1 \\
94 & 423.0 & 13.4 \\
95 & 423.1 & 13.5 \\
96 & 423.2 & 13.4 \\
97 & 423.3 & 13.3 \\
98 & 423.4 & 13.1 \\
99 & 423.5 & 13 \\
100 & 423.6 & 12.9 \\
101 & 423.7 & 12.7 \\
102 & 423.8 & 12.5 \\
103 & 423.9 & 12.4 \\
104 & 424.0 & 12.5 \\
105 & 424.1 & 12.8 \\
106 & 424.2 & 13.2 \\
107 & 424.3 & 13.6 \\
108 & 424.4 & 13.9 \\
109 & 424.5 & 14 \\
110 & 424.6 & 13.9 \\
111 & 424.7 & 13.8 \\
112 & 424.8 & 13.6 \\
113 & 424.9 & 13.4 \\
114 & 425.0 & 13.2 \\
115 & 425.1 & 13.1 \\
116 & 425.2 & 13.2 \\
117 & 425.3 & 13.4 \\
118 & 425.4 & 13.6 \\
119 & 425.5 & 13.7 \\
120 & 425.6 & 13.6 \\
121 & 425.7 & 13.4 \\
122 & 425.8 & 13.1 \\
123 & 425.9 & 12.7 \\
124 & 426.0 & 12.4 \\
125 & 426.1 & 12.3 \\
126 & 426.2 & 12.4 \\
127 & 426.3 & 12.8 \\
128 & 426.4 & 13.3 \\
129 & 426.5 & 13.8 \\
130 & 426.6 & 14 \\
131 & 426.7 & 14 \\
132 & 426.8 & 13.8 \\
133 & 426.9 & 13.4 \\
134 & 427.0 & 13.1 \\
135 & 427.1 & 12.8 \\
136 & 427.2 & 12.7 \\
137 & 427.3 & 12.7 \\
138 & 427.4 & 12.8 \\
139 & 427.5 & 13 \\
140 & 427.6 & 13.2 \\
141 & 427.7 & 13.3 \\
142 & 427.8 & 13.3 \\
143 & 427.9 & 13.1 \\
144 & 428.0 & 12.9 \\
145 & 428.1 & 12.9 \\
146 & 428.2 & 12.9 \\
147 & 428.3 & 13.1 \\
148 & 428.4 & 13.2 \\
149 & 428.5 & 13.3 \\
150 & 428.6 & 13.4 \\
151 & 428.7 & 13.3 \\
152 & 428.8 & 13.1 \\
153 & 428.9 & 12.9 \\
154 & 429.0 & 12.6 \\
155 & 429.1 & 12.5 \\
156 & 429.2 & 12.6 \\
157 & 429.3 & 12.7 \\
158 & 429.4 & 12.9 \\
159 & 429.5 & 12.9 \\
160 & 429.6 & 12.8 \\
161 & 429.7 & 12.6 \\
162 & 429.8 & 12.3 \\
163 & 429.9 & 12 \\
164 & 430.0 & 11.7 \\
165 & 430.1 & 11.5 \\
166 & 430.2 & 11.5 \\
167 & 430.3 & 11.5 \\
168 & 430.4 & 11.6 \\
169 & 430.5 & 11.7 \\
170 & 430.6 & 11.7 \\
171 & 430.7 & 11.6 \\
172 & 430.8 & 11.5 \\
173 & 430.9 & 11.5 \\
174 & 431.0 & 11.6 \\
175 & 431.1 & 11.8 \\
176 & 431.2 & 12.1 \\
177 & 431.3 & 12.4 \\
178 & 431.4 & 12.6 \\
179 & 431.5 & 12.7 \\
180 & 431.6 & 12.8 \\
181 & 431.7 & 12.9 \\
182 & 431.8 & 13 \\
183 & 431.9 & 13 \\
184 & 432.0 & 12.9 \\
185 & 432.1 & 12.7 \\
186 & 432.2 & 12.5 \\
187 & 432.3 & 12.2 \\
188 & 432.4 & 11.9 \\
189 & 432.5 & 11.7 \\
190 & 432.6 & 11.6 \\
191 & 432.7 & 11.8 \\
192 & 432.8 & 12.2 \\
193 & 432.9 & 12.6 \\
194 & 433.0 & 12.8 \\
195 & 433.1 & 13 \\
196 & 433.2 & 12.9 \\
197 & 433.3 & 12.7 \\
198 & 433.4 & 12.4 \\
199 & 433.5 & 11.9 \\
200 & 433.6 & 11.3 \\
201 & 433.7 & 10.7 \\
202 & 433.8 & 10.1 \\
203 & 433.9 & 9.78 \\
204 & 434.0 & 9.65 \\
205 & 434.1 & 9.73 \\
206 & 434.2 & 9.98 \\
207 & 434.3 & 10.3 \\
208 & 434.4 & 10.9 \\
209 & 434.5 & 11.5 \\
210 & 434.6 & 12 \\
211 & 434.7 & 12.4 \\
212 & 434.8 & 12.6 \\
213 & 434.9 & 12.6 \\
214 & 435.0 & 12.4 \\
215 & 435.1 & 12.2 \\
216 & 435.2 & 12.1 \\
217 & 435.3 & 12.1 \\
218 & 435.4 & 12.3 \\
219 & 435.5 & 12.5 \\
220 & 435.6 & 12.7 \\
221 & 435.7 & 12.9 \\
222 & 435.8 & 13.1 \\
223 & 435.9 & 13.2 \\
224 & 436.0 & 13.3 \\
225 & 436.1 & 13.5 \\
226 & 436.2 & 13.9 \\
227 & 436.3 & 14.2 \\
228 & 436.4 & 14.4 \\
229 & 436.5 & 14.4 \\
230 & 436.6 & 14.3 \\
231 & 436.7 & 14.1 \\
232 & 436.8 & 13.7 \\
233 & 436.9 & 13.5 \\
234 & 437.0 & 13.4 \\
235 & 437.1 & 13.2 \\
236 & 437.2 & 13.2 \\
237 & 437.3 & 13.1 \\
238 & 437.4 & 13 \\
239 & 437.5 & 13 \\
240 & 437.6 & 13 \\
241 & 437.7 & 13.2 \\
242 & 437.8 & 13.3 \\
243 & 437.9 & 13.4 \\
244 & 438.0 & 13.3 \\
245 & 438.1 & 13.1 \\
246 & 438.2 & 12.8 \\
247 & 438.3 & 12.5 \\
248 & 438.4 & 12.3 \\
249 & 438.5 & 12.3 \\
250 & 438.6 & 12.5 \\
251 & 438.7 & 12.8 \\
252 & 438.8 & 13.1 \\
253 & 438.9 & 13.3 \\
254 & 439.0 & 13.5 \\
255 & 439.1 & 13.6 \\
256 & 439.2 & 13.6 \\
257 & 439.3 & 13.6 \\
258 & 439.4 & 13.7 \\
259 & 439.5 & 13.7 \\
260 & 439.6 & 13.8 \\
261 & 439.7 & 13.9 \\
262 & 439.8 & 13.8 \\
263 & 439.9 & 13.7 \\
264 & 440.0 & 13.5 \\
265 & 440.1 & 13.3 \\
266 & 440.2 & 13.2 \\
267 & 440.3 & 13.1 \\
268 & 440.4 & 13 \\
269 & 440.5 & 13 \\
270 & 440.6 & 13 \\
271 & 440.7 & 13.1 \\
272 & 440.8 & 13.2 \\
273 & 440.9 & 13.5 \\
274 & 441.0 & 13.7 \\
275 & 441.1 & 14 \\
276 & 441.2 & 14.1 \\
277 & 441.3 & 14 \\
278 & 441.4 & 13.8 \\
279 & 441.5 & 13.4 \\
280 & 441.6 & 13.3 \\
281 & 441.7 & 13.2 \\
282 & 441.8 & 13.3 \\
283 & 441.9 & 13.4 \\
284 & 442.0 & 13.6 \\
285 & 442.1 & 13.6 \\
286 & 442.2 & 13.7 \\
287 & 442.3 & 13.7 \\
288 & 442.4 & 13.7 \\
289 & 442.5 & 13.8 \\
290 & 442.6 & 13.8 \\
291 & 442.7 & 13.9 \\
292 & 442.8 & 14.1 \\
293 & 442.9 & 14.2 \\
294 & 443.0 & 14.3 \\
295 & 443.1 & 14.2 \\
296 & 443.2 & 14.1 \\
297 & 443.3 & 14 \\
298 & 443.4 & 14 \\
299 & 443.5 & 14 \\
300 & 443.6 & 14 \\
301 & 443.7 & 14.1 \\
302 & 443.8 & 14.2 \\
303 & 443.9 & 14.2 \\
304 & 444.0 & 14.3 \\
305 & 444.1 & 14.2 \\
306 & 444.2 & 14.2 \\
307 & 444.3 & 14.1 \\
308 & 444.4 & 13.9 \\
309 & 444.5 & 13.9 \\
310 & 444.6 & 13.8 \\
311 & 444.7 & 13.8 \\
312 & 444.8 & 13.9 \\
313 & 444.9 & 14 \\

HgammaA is 0.243 nm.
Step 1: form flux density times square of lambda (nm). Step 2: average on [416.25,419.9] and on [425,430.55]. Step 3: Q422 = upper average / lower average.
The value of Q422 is 1.0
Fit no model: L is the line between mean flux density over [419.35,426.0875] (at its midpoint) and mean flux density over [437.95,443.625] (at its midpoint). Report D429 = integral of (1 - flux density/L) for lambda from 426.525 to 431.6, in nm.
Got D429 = 0.25 nm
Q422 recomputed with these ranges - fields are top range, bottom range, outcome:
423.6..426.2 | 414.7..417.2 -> 1.02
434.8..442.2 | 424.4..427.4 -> 1.06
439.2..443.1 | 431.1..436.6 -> 1.15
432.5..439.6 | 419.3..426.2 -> 1.02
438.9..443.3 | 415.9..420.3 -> 1.15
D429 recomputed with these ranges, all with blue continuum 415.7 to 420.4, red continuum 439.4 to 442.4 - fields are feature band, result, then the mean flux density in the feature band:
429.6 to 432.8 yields 0.307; 12.1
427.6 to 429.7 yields 0.059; 13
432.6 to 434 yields 0.172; 11.8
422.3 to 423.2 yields 0.031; 12.8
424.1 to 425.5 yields -0.021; 13.5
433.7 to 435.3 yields 0.263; 11.2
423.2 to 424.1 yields 0.031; 12.8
